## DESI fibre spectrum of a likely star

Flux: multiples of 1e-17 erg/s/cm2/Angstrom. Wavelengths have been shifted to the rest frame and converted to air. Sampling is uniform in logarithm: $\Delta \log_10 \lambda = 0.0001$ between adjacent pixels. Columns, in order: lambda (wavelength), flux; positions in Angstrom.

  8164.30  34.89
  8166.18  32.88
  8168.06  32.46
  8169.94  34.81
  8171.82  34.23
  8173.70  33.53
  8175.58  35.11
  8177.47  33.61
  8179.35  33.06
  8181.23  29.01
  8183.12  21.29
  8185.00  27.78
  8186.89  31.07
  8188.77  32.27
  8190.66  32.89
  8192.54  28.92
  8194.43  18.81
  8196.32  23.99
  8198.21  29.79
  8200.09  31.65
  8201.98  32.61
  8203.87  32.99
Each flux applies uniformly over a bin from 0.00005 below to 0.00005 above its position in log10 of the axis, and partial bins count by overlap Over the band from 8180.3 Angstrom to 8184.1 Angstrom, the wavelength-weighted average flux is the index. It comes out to 25.2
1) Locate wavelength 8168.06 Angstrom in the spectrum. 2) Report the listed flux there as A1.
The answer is 32.46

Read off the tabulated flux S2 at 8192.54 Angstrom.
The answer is 28.92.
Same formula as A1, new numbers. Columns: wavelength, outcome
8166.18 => 32.88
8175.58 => 35.11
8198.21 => 29.79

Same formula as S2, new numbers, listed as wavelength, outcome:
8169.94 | 34.81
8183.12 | 21.29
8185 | 27.78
